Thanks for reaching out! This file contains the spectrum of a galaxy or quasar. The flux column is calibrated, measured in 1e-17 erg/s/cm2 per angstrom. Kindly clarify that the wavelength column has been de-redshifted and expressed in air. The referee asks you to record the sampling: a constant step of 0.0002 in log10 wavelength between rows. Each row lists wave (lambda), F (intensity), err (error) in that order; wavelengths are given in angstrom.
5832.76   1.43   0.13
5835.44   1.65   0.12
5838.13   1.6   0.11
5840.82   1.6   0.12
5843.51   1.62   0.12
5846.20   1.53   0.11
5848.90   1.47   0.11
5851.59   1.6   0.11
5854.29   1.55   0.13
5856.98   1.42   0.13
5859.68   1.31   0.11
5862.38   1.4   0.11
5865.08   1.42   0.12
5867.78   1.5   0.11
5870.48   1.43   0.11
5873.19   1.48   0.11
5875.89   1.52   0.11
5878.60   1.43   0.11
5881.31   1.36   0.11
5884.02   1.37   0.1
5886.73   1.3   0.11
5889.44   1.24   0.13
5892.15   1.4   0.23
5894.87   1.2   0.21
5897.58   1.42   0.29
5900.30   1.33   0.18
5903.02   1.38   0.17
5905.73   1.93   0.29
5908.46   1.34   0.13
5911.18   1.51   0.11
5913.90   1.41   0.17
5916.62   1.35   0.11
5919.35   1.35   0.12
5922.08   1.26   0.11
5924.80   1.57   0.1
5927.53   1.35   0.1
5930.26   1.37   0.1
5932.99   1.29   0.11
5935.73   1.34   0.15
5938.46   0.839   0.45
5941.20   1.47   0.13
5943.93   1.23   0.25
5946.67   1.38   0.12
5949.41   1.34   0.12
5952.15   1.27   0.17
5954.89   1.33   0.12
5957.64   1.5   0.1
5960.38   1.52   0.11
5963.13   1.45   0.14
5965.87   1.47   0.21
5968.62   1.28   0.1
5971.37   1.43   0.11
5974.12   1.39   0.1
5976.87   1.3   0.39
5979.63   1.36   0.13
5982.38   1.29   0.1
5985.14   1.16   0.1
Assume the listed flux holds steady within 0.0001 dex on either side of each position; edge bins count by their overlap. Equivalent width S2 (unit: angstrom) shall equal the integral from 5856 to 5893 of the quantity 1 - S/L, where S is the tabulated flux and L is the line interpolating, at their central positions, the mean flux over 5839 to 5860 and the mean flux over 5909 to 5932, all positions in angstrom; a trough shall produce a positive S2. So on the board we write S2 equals 2.0 angstrom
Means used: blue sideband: 1.52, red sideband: 1.39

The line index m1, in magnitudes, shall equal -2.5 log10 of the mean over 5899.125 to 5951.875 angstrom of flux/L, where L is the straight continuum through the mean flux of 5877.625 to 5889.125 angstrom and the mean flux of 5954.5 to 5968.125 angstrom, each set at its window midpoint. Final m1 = 0.03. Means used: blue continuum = 1.35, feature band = 1.37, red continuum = 1.45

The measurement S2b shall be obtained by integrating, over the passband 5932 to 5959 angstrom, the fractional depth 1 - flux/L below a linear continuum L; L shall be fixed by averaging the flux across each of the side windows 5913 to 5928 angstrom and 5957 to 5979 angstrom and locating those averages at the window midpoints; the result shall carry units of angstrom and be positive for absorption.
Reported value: 1.9 angstrom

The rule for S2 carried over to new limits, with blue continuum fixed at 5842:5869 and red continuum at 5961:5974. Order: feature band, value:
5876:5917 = 1.5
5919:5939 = 1.7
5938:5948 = 1.1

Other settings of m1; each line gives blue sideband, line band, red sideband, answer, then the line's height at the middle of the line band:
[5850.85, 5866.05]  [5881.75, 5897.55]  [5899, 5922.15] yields 0.10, 1.44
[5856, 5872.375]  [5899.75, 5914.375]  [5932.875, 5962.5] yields -0.10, 1.37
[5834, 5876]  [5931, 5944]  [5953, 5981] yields 0.15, 1.43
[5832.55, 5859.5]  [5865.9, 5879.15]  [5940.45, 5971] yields 0.02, 1.5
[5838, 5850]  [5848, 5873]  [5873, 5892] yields 0.02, 1.48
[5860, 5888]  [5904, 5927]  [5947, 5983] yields -0.04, 1.4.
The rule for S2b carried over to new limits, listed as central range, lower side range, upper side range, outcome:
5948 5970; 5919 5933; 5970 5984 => -0.6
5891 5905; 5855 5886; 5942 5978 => 0.4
